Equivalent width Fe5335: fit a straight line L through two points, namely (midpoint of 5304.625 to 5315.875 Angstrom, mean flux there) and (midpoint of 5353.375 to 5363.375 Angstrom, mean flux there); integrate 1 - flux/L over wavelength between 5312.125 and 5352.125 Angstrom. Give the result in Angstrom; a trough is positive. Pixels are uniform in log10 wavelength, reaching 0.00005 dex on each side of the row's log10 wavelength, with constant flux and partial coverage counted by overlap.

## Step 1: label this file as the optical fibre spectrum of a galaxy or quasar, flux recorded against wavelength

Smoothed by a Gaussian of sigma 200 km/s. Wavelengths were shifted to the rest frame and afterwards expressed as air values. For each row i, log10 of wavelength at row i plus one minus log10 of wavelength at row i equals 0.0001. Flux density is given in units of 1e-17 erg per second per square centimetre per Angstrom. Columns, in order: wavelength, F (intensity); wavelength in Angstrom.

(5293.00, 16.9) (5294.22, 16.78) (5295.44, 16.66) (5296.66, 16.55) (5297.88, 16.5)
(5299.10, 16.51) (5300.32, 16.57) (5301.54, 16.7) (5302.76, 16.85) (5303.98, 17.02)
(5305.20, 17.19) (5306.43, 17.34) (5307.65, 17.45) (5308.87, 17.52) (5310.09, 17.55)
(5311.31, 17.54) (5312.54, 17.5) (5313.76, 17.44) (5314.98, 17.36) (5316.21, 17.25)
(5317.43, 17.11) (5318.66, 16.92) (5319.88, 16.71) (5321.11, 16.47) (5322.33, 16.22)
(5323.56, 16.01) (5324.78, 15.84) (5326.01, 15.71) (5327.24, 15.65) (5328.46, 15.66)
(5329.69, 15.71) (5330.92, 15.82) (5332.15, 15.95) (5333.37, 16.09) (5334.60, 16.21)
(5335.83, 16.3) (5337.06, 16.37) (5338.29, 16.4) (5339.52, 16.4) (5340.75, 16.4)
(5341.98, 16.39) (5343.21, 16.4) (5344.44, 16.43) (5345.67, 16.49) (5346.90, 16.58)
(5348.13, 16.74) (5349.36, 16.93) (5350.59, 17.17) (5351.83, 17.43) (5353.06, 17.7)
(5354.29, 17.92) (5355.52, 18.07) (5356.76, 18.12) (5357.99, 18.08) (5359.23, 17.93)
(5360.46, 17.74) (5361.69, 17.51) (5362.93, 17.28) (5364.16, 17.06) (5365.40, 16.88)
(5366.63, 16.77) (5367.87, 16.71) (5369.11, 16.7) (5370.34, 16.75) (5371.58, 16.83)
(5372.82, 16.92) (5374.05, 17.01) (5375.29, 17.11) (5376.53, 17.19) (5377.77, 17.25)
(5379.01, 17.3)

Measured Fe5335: 2.58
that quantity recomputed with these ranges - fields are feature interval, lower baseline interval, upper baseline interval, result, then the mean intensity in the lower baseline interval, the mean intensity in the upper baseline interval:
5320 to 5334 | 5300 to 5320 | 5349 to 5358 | 1.16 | 17.2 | 17.7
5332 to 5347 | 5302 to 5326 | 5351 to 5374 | 0.72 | 17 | 17.3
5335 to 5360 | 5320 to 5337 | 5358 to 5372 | -0.61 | 16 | 17.1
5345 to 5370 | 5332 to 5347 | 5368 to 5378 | -0.93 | 16.3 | 16.9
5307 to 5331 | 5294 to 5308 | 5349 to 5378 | 0.38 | 16.8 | 17.3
